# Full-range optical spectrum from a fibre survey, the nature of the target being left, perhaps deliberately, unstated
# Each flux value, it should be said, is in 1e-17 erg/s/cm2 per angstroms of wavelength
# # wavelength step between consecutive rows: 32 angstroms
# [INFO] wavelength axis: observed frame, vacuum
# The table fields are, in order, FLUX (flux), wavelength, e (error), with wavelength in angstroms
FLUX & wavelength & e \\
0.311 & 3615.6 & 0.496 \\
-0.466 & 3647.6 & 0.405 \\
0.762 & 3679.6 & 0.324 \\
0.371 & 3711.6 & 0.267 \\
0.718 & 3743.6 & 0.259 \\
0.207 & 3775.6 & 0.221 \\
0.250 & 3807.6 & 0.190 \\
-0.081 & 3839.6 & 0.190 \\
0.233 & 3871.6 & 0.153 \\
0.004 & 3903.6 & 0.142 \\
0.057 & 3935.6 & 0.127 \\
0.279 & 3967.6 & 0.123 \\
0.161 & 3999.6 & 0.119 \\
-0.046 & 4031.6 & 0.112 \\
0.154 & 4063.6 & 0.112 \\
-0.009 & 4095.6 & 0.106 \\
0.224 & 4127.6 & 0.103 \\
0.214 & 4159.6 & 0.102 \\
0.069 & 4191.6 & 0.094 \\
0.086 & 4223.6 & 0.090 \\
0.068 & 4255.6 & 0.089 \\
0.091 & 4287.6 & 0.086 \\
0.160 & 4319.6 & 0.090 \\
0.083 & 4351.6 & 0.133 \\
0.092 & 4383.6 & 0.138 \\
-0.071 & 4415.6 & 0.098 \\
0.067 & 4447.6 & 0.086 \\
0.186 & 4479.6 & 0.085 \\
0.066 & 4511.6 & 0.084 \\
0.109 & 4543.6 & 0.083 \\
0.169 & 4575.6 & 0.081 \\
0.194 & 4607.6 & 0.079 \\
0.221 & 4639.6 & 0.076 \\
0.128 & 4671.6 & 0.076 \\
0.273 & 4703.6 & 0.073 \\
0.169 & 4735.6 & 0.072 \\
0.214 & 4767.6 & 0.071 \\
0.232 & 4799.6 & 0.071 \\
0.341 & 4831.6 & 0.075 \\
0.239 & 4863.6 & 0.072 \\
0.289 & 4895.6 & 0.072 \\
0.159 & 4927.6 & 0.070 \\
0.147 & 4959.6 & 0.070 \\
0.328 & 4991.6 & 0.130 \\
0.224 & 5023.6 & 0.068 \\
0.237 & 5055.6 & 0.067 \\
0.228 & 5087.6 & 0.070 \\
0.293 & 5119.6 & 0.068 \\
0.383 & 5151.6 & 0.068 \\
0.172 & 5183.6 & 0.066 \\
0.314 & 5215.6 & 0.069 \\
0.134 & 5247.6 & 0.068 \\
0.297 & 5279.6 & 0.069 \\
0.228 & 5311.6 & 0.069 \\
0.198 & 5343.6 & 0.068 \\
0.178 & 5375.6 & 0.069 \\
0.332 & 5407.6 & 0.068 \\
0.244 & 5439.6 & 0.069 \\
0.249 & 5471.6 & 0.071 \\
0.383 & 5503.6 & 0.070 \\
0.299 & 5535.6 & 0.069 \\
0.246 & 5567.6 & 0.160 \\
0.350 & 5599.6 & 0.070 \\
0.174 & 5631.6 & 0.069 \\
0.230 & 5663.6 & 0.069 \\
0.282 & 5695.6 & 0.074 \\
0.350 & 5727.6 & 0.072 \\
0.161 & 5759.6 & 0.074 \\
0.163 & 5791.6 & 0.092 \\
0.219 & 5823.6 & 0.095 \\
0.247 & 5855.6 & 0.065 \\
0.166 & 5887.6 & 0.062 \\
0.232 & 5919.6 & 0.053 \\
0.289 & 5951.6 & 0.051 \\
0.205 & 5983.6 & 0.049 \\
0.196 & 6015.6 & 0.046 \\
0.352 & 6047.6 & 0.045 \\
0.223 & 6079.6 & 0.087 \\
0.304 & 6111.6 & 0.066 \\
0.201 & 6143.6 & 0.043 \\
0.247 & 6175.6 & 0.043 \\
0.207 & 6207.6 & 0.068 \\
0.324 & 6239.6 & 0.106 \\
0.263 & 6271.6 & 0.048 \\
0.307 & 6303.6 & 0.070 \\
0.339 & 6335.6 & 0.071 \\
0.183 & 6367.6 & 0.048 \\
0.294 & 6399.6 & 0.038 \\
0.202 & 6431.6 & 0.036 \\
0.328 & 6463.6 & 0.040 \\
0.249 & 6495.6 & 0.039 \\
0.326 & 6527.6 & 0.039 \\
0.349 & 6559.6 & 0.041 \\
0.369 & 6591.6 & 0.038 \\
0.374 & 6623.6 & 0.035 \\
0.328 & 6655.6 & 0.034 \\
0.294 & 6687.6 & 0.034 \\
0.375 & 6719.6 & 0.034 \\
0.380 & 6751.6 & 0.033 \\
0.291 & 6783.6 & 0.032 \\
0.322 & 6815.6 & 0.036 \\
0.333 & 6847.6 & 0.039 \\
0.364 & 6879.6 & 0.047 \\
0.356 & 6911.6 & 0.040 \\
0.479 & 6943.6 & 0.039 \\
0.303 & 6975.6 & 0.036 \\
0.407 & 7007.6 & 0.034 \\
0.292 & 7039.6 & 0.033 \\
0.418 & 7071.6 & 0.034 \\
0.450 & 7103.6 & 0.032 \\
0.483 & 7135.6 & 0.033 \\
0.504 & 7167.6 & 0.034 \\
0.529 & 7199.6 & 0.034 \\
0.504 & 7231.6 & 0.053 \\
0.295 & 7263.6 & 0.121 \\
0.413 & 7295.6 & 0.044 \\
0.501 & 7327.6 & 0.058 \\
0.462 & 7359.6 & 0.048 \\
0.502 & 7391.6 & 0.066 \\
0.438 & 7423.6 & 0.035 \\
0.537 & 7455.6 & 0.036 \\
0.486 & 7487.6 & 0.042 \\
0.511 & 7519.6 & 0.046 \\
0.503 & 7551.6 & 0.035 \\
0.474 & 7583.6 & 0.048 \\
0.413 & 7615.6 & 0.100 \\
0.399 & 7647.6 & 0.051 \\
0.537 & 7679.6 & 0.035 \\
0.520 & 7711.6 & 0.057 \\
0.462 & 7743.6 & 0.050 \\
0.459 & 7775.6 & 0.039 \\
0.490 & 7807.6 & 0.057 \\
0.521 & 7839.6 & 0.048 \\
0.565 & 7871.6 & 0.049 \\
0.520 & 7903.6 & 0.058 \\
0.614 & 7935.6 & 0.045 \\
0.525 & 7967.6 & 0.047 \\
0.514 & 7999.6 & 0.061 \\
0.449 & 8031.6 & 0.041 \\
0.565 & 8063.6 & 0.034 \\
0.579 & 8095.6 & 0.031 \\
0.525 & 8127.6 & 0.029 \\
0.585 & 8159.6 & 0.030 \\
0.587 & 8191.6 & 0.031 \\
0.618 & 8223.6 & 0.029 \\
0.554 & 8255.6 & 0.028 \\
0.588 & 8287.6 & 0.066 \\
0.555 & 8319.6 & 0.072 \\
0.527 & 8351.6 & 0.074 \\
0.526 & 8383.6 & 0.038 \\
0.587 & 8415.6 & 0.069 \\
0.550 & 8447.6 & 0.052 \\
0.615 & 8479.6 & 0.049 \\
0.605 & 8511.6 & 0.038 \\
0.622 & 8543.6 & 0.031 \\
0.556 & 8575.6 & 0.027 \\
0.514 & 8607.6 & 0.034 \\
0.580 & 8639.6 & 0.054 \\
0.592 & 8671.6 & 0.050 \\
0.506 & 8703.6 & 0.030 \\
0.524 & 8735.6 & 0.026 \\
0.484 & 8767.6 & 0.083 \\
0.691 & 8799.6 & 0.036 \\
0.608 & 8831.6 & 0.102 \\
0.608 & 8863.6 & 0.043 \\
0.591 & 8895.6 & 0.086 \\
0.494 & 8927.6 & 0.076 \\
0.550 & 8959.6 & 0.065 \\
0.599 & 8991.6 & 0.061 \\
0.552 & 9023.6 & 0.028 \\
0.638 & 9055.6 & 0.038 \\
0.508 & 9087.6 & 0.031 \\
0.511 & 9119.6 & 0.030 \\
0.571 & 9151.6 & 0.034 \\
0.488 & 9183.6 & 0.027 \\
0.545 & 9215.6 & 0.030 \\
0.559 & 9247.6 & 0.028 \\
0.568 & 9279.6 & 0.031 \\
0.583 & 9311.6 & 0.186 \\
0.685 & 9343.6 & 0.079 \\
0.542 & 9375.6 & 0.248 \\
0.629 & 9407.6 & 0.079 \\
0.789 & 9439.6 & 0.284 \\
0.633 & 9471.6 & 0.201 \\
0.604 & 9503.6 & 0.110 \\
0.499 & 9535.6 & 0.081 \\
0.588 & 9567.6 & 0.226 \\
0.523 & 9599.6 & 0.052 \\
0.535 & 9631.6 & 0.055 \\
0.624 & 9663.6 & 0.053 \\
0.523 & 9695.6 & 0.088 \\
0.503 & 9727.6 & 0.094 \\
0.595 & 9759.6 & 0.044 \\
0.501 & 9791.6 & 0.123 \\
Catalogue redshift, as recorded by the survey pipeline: 0.775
